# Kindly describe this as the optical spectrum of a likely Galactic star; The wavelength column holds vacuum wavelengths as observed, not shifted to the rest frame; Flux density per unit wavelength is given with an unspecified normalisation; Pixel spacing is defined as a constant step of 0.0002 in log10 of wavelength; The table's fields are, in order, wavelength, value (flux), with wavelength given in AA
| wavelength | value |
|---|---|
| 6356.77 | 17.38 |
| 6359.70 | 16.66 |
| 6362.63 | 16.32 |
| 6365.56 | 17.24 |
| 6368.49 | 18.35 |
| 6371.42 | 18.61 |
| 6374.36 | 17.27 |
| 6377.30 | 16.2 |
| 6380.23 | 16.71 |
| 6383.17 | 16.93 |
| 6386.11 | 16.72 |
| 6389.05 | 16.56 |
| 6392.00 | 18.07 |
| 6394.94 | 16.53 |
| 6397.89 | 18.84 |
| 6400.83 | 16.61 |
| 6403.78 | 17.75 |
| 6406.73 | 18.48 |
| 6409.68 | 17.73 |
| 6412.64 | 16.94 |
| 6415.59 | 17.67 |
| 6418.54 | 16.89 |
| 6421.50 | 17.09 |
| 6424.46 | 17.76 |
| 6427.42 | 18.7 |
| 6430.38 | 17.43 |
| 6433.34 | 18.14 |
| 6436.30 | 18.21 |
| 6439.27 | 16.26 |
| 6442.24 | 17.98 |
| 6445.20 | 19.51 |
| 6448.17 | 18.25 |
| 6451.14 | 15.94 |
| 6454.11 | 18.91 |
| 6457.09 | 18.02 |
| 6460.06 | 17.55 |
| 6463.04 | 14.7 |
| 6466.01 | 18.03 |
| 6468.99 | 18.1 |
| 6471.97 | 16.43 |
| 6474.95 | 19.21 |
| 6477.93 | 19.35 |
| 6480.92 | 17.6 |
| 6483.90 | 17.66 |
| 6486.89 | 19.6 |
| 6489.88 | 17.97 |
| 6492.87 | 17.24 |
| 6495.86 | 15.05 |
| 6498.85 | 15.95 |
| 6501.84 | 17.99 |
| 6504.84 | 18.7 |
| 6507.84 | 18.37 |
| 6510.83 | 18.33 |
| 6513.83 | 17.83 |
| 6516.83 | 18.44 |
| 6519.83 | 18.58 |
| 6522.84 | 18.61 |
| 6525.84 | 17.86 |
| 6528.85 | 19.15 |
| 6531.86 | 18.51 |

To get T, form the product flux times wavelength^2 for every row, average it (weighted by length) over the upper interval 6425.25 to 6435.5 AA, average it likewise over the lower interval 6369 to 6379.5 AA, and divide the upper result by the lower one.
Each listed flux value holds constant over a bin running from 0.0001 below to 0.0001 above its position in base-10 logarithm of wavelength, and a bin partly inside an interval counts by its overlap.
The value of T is 1.1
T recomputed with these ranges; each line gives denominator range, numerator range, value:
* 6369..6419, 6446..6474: 1.02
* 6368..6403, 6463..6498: 1.05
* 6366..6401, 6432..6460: 1.05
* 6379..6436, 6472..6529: 1.06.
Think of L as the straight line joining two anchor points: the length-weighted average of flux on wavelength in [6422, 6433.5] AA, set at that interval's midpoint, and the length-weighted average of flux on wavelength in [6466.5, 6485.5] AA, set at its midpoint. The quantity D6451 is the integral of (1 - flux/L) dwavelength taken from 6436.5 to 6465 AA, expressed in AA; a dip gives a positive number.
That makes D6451 0.8 AA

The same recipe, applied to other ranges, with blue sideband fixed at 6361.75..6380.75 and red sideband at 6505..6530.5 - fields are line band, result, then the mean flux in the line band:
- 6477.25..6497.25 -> 0.5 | 17.7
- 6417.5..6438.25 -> 0.0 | 17.7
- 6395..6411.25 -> -0.2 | 17.8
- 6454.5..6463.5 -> 0.4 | 17.2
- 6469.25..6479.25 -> -0.1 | 18.3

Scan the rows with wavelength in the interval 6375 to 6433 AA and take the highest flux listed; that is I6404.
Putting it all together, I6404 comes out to 18.84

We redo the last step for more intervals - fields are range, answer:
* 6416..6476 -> 19.51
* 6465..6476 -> 19.21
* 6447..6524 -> 19.6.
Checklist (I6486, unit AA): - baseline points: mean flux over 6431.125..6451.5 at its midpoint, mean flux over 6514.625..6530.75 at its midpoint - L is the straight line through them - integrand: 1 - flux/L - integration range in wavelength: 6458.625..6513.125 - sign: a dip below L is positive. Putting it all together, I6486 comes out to 1.61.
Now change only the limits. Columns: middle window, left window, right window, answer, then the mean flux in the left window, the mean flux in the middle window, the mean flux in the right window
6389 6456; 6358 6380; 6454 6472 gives -1.55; 17.2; 17.7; 17.4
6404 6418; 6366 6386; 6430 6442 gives -0.16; 17.3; 17.7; 17.6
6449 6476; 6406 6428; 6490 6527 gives 0.38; 17.6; 17.4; 17.8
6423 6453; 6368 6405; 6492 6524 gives -0.61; 17.3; 17.8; 17.7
